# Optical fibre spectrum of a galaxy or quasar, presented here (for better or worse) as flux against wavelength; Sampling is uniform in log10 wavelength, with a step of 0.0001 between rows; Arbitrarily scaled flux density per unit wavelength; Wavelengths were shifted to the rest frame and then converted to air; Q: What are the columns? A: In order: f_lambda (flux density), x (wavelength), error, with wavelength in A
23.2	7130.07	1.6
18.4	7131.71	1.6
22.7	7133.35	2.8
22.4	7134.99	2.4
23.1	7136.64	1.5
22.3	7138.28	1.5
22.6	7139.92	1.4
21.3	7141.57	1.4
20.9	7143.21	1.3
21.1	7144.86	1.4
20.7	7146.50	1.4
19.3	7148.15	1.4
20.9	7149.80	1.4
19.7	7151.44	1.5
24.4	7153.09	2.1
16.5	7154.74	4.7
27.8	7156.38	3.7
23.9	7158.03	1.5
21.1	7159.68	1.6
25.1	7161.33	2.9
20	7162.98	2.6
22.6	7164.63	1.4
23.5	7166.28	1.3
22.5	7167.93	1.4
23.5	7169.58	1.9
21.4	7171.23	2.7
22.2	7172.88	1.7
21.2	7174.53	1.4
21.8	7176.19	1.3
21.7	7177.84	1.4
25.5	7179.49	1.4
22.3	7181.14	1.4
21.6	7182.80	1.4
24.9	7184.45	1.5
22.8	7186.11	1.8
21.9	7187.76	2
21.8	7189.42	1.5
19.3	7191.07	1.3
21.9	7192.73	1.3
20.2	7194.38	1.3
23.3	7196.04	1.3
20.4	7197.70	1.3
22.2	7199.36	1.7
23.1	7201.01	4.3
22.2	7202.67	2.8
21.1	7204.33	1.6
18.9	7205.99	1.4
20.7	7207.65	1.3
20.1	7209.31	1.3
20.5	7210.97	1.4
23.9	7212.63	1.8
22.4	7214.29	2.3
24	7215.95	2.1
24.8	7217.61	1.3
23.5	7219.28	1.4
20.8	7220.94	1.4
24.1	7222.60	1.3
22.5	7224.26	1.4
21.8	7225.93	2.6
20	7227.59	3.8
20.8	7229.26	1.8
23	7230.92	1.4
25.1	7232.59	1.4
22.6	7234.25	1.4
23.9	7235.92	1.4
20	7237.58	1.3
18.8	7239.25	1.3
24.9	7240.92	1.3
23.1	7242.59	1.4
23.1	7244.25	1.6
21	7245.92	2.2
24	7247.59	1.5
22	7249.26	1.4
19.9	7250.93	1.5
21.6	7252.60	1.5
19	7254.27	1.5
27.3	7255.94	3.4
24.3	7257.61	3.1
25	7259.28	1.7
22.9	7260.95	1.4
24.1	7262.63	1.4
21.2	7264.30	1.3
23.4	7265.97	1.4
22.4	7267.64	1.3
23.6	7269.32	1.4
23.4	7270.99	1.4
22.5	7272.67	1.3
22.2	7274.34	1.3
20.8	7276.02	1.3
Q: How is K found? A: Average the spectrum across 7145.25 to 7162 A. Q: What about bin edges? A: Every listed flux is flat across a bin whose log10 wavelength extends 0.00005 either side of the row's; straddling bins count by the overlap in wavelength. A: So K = 21.9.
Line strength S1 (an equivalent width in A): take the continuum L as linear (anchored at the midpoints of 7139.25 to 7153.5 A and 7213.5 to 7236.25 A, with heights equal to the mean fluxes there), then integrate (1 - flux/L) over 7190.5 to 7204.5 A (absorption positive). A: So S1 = 0.4 A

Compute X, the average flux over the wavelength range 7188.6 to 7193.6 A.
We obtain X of 21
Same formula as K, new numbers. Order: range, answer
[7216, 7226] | 23.1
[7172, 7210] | 21.8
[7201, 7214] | 21.2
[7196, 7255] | 22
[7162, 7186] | 22.5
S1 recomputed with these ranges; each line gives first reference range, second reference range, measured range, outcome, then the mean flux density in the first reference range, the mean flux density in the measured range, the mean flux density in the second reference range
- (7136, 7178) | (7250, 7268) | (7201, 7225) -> 0.3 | 22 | 22.1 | 22.8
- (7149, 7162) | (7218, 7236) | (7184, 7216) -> 1.1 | 22.4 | 21.7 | 22.5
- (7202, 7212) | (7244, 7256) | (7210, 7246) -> -2.2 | 20.6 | 22.5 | 21.9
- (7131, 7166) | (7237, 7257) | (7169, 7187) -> -0.6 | 21.8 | 22.6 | 22.1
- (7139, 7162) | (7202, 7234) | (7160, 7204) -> -0.6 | 21.8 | 22.2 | 22.1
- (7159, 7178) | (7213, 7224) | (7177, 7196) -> 0.3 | 22.2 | 22.2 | 23.3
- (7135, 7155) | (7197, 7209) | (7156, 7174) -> -1.4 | 21.2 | 22.9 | 21.2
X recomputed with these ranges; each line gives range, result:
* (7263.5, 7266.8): 22.3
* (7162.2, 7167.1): 22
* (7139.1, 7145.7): 21.5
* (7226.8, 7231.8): 21.3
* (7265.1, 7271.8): 23.2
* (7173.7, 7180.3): 22.5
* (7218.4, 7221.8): 22.2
